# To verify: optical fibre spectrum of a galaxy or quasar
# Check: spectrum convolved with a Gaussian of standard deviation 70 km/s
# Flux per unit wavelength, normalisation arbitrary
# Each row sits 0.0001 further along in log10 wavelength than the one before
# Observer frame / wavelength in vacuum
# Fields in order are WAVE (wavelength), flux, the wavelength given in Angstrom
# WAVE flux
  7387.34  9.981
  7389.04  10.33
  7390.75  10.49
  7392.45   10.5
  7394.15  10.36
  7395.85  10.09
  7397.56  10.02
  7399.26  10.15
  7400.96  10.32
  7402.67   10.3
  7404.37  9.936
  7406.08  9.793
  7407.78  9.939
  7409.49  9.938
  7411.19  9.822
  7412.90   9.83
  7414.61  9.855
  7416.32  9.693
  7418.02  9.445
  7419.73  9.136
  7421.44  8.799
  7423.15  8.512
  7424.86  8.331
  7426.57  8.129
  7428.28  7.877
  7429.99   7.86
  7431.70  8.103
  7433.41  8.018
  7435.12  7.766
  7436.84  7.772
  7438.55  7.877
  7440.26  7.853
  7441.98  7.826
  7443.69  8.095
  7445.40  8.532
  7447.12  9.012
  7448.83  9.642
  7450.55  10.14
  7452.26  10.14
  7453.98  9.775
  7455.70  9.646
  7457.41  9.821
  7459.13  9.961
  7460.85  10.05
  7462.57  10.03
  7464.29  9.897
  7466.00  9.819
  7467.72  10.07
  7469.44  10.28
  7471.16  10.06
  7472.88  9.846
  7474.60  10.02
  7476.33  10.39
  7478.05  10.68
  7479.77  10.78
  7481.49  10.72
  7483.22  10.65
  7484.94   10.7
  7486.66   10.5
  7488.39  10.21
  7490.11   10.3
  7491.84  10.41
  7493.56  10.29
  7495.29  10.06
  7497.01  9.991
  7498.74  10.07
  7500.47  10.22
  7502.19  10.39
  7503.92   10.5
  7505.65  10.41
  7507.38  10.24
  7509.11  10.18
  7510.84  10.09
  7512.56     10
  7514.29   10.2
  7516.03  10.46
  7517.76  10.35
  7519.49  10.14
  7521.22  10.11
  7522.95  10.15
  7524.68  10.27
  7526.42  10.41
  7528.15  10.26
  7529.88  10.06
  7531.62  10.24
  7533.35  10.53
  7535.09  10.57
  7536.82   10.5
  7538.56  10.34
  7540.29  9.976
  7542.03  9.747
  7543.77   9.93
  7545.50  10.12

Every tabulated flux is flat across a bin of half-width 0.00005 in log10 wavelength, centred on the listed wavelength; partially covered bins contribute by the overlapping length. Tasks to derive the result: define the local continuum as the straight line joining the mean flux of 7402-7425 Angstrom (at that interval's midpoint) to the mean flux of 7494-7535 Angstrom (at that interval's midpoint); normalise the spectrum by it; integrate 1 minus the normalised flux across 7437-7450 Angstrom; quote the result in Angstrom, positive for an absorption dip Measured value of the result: 1.79 Angstrom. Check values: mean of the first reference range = 9.55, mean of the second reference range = 10.2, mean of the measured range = 8.41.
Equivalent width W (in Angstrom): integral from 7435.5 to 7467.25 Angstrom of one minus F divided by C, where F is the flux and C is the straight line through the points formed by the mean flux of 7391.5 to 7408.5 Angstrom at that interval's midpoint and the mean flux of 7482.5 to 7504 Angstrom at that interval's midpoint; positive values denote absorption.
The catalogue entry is 3.2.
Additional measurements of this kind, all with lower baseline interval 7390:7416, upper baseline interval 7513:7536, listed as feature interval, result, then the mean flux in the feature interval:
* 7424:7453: 5.0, 8.4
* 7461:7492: -0.3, 10.3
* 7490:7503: 0.0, 10.2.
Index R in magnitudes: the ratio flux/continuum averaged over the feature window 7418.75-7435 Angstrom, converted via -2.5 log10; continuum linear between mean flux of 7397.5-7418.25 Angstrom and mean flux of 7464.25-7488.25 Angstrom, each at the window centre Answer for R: 0.21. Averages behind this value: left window 9.94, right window 10.3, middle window 8.29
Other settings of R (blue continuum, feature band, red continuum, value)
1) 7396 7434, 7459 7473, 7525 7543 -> -0.03 mag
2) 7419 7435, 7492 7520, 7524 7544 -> -0.06 mag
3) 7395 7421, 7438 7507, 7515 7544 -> 0.02 mag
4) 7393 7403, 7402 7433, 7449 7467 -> 0.11 mag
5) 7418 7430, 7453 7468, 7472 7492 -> -0.02 mag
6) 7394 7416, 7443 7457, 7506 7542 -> 0.08 mag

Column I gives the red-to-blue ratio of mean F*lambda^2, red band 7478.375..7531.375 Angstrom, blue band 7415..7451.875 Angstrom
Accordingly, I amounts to 1.23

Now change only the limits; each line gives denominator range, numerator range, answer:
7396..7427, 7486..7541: 1.10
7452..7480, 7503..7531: 1.03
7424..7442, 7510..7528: 1.32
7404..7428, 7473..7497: 1.14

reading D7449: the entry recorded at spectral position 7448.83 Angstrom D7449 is 9.642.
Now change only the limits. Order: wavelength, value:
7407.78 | 9.939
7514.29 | 10.2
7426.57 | 8.129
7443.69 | 8.095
